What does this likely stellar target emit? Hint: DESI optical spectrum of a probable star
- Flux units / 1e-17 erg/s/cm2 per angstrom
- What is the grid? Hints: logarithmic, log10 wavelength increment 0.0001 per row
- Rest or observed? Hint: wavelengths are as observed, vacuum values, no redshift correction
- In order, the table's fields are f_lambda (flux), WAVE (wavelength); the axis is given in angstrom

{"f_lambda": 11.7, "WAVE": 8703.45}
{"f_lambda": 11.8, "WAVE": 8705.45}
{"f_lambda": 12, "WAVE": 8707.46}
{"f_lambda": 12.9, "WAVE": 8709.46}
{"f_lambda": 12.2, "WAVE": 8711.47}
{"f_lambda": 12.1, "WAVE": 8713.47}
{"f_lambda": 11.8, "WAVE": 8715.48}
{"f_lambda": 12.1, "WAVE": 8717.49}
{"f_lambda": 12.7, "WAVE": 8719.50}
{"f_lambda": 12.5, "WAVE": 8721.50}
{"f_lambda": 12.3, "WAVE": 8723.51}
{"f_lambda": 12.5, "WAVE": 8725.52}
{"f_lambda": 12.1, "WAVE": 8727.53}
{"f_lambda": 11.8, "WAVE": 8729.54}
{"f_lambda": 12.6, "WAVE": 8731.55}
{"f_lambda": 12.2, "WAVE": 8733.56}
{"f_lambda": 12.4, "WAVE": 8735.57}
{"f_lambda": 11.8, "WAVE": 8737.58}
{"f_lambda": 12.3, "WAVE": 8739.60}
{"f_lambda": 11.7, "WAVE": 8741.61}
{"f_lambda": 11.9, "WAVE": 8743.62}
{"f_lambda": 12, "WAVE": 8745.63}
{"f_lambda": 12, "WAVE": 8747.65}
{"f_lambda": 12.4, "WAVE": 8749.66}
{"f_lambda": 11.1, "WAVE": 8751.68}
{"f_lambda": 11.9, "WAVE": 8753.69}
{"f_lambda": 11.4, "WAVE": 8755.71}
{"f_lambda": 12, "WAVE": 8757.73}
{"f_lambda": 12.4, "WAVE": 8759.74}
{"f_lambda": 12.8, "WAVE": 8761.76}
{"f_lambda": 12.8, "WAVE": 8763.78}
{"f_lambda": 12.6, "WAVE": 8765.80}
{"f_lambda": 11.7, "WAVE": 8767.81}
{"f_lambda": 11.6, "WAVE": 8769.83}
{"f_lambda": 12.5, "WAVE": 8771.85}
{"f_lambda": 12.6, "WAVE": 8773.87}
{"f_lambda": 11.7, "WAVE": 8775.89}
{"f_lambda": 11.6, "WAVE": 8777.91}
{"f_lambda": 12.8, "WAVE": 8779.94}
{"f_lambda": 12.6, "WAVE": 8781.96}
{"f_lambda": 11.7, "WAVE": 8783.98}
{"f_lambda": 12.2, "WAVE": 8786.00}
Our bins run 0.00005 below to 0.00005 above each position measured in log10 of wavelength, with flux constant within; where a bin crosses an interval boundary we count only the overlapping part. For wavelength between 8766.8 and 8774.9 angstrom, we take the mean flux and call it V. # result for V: 12.1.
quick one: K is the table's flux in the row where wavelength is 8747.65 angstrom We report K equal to 12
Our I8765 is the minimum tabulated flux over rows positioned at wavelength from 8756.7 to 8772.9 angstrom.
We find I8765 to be 11.6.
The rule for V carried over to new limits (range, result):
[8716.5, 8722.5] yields 12.4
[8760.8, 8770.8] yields 12.3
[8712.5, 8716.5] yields 11.9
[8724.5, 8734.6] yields 12.2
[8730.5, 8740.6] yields 12.3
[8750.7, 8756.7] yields 11.5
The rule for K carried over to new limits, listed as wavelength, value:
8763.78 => 12.8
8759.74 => 12.4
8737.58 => 11.8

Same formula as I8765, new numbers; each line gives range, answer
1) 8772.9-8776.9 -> 11.7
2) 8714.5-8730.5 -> 11.8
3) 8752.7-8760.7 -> 11.4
